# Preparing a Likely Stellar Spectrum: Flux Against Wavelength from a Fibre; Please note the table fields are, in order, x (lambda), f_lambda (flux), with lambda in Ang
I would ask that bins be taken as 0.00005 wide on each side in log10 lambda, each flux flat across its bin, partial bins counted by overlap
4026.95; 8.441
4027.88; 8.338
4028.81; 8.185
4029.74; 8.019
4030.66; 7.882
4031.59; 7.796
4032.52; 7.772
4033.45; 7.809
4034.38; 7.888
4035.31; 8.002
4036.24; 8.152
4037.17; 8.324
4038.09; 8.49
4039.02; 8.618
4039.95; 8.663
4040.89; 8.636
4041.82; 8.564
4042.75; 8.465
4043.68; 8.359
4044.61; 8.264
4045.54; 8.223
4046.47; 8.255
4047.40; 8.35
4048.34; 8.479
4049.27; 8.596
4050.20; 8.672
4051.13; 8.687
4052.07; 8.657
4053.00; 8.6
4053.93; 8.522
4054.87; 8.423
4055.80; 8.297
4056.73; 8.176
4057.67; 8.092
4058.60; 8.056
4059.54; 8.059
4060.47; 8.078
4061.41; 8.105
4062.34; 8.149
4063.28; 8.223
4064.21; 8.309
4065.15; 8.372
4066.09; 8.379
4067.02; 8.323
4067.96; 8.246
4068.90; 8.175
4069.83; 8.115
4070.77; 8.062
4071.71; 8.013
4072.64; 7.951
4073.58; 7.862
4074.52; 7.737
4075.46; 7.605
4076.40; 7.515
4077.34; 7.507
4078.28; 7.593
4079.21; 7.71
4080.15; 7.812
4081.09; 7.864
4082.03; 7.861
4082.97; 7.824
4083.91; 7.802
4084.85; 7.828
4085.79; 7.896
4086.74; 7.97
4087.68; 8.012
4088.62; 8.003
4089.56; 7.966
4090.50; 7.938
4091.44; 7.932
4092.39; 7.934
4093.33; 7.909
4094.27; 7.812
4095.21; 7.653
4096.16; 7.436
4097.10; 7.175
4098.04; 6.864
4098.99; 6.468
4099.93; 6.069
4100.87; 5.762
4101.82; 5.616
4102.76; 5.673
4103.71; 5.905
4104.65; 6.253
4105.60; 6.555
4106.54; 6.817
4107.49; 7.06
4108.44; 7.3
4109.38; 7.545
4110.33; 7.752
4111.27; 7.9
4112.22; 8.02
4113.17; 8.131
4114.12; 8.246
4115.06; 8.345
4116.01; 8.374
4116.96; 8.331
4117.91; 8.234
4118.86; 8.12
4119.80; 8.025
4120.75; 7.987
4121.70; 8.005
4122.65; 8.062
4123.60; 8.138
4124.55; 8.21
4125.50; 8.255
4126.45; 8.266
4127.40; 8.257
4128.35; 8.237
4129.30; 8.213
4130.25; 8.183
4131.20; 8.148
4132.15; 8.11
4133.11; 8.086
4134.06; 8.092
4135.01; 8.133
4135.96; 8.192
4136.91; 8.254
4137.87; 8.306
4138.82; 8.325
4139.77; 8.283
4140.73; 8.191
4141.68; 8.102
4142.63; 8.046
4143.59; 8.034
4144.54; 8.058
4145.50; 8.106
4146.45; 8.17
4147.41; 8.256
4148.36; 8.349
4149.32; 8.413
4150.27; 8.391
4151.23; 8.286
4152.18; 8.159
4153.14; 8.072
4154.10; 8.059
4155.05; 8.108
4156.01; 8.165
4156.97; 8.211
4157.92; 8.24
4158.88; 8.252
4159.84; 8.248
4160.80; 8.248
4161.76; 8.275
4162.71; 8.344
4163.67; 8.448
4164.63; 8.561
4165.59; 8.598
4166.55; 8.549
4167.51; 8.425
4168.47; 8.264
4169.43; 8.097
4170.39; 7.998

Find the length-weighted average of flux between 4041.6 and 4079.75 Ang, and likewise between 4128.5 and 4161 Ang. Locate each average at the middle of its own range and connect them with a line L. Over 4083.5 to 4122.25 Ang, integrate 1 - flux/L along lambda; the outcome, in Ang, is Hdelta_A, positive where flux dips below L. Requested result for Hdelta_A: 3.4 Ang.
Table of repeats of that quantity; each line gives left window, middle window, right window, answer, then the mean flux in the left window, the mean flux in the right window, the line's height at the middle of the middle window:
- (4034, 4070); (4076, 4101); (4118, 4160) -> 2.1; 8.34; 8.18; 8.27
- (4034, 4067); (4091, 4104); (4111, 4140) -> 2.1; 8.35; 8.18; 8.24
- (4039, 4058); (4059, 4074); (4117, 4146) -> 0.4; 8.45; 8.16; 8.39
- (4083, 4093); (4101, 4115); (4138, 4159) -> 1.7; 7.92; 8.2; 8.01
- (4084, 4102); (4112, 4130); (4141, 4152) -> -0.8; 7.42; 8.21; 7.83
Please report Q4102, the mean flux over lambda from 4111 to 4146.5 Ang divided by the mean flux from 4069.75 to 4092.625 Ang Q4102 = 1.04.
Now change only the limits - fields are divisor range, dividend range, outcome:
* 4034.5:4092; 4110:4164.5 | 1.00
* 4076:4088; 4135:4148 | 1.05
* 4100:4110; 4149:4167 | 1.29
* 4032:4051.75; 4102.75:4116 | 0.88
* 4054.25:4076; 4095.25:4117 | 0.87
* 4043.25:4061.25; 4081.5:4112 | 0.87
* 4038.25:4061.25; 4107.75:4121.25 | 0.95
